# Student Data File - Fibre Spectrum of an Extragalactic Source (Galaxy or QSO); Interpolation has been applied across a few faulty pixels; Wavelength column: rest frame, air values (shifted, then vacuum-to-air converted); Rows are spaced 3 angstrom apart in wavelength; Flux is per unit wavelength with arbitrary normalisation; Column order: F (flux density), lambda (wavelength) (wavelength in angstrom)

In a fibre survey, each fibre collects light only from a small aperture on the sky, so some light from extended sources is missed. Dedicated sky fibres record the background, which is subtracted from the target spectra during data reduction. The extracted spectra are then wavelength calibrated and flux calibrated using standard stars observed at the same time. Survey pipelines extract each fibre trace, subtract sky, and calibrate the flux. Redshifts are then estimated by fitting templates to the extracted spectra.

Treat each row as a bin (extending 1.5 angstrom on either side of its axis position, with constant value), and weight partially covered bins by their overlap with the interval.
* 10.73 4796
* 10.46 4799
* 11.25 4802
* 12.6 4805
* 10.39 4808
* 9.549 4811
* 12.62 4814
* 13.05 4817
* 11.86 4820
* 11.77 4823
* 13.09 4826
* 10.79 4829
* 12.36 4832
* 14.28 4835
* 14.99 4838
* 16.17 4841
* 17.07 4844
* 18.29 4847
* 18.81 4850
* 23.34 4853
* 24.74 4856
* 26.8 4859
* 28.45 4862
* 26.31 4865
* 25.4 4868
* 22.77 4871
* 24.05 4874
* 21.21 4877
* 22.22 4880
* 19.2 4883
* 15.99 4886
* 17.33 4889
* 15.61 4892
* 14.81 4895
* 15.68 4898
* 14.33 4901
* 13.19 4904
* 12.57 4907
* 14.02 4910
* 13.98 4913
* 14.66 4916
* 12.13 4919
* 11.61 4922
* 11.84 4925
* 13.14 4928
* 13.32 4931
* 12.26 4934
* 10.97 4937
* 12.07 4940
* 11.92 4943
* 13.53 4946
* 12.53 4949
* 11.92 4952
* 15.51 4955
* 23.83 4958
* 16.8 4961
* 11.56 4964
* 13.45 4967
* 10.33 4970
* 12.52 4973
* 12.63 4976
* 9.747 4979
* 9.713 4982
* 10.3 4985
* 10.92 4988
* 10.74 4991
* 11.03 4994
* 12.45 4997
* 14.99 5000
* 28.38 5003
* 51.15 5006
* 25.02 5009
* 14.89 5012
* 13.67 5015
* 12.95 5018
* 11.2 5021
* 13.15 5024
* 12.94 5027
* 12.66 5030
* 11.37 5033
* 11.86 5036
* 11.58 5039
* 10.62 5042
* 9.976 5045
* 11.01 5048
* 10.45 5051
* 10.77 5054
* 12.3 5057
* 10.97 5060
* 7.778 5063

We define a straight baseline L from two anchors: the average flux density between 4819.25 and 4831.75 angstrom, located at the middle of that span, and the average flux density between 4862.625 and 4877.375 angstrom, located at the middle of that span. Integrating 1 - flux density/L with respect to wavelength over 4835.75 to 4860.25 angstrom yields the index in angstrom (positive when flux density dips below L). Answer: -1.8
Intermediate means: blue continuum 11.9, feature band 19.8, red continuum 24.4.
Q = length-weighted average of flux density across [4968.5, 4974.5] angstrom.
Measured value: 11.4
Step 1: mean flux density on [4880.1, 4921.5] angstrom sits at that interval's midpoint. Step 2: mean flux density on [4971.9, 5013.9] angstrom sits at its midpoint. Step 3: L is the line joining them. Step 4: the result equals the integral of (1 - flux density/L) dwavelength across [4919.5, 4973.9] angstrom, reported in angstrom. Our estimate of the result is 9.0 angstrom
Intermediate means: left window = 15.1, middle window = 13.3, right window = 16.8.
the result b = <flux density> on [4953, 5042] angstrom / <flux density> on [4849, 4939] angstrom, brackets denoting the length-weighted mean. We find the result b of 0.85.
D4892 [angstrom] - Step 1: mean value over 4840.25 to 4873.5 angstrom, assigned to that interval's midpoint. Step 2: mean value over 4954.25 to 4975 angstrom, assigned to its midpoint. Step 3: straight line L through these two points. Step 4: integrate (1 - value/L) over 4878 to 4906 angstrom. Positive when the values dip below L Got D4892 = 5.15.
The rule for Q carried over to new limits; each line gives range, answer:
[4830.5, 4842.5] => 14.4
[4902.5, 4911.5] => 13.3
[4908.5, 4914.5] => 14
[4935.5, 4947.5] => 12.1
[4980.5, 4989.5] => 10.3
